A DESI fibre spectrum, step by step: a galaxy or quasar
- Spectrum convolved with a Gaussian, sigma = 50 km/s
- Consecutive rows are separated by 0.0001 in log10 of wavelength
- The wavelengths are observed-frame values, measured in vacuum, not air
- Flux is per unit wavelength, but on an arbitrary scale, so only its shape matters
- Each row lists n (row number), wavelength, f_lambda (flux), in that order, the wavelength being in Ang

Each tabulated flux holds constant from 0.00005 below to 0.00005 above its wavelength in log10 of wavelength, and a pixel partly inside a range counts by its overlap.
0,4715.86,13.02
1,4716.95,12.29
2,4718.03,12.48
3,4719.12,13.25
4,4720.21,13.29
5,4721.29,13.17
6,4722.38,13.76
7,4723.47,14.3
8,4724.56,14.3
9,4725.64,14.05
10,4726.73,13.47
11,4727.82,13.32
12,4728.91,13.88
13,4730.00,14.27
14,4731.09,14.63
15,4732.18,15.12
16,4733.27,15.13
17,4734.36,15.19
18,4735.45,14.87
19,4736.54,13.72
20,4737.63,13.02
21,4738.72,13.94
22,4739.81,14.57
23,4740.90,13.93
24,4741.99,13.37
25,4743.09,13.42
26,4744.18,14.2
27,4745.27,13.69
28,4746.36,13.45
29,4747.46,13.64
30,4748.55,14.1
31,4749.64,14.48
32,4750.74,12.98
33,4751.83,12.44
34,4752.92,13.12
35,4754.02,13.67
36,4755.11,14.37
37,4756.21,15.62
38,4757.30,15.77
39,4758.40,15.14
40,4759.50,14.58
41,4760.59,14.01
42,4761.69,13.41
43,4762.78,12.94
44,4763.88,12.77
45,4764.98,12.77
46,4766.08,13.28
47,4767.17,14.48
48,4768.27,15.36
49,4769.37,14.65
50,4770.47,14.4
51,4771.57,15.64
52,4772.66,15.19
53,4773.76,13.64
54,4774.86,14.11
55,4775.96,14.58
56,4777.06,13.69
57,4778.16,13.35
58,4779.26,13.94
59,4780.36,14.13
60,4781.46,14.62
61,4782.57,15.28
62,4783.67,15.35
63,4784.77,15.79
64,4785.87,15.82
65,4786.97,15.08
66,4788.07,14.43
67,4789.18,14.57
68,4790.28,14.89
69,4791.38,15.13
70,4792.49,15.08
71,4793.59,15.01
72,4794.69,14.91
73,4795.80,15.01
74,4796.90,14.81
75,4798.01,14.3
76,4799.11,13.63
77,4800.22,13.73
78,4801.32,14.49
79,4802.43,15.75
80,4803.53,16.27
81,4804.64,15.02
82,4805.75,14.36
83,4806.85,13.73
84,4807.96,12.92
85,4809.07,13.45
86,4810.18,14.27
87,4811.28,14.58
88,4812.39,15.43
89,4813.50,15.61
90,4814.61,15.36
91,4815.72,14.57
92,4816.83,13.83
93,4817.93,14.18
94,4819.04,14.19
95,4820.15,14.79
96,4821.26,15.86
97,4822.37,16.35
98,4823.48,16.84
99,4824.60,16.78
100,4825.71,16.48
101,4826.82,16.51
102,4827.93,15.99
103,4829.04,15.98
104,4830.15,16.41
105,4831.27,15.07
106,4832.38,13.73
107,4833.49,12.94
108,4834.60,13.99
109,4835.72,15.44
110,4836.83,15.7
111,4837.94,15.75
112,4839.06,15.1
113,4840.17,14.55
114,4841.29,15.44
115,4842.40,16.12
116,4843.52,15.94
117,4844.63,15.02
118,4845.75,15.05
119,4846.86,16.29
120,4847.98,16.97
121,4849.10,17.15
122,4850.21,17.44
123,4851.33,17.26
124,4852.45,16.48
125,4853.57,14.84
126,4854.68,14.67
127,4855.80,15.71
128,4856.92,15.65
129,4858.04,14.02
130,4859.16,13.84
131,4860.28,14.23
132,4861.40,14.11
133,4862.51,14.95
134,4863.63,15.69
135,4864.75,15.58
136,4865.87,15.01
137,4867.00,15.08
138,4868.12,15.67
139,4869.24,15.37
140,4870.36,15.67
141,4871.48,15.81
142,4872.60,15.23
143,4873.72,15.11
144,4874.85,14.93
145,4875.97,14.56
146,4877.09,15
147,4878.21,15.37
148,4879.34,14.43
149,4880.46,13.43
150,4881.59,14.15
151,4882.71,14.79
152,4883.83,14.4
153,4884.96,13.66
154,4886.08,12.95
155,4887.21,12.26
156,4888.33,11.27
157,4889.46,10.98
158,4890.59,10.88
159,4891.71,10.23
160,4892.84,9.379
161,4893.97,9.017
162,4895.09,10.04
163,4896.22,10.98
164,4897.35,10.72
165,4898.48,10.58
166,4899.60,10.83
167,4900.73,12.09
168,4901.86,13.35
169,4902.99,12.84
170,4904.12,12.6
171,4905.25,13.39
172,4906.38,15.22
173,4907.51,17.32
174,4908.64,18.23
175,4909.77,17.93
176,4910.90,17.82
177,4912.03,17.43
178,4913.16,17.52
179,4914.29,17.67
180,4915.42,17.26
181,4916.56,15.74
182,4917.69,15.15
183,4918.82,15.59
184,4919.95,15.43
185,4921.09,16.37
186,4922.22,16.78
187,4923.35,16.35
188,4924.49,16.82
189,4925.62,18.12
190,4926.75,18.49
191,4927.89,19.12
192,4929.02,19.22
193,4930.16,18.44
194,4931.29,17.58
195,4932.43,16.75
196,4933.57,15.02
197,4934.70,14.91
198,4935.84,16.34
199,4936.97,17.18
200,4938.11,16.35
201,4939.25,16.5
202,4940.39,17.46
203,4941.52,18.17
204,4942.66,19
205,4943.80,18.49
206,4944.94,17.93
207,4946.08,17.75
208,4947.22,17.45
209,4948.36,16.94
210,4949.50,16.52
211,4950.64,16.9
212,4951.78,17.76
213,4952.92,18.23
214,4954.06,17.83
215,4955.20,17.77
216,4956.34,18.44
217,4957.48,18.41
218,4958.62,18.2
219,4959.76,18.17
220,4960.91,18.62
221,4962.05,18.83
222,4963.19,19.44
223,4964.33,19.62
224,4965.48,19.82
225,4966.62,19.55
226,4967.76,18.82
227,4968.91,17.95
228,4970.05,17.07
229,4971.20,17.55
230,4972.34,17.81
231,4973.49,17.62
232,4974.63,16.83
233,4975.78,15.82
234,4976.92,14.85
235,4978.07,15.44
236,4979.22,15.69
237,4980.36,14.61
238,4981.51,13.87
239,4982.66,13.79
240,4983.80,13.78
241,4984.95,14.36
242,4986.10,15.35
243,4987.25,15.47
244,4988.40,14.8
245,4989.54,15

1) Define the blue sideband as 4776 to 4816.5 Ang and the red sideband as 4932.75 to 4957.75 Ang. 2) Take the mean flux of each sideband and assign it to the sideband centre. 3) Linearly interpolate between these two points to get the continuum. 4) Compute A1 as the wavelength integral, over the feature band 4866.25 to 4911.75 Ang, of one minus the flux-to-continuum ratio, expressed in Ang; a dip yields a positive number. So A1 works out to 7.5 Ang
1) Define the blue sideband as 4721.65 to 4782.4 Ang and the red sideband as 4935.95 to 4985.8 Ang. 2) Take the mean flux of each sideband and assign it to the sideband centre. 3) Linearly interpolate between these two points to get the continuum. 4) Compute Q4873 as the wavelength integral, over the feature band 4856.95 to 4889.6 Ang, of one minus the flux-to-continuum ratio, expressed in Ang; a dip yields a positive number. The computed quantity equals 3.0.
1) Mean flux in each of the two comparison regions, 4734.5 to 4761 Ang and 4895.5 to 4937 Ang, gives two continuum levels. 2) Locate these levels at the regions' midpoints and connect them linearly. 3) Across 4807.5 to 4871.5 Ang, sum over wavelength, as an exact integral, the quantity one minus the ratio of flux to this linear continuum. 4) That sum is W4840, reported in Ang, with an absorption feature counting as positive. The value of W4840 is -1.5 Ang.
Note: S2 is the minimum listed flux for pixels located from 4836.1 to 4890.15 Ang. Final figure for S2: 10.98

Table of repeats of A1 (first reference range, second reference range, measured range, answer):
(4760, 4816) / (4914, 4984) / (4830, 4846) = 0.31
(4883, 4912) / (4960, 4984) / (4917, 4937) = -3.20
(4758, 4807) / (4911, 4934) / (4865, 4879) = 0.80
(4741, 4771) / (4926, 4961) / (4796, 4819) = 0.65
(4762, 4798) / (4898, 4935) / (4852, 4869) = 0.41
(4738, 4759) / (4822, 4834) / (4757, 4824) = 1.35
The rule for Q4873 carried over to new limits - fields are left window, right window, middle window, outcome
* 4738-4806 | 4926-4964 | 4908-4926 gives 0.3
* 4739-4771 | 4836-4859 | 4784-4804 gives -0.3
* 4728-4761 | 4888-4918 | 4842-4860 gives -2.6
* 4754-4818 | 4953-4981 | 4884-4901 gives 5.5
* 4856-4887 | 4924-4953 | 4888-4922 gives 4.8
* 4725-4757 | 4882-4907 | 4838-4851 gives -3.4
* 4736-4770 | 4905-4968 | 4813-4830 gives -0.4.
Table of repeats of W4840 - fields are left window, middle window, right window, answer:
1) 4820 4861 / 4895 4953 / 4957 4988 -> 0.96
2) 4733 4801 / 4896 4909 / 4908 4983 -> 2.69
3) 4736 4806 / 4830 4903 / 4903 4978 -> 8.04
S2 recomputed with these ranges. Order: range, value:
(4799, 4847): 12.92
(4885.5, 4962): 9.017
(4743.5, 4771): 12.44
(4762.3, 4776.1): 12.77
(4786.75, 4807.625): 13.63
